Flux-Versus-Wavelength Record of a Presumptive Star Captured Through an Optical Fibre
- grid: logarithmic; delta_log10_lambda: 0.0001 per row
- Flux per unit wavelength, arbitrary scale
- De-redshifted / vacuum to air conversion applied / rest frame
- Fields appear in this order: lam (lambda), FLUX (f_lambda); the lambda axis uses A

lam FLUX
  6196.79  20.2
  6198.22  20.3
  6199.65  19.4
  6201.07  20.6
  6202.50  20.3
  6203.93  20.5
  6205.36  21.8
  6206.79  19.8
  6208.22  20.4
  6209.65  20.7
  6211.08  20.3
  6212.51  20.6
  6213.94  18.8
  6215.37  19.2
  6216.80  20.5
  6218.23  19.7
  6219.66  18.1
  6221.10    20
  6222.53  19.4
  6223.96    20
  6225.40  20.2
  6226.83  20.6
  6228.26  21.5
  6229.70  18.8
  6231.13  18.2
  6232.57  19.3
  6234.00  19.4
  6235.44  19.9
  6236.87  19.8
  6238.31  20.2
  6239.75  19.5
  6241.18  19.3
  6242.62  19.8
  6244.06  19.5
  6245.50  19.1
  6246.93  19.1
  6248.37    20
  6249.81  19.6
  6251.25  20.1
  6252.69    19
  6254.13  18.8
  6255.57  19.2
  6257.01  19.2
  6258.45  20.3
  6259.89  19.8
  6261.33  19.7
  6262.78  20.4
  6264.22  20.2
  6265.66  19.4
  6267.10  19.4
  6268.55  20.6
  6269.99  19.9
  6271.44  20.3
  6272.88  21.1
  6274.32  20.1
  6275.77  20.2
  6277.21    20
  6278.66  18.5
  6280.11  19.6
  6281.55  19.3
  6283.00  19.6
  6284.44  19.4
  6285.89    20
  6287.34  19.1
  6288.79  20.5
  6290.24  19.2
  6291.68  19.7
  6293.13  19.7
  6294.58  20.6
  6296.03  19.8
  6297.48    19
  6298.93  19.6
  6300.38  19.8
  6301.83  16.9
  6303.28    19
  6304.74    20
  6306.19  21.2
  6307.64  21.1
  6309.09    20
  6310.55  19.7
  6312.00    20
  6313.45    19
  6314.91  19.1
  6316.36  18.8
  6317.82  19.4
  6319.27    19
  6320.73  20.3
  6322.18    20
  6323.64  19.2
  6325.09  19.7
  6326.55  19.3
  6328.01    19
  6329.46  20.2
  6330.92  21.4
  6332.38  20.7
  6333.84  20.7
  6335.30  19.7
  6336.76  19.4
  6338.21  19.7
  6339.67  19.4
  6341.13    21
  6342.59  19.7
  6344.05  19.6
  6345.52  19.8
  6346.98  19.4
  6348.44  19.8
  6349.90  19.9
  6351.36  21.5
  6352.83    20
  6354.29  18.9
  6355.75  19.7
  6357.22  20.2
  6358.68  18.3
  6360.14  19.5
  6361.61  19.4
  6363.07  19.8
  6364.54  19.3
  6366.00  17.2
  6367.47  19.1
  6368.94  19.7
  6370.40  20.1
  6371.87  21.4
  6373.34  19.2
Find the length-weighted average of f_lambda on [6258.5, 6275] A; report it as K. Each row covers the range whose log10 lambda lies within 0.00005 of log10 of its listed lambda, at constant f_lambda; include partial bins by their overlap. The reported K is 20.1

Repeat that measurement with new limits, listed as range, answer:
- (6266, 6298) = 19.8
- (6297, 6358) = 19.8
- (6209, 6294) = 19.7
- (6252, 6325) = 19.7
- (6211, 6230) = 19.8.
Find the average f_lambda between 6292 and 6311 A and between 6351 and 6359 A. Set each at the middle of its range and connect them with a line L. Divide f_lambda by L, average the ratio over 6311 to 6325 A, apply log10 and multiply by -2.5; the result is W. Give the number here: 0.02 mag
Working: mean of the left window 19.7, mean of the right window 19.8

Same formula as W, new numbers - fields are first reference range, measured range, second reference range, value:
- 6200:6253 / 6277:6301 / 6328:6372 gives 0.011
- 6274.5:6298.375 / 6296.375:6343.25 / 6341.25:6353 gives 0.007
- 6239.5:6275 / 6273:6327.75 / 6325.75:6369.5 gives 0.006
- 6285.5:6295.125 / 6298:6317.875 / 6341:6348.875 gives 0.015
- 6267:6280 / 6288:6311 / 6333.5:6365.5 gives 0.010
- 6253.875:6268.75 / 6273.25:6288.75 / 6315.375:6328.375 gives -0.002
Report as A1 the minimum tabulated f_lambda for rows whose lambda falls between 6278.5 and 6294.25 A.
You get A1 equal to 18.5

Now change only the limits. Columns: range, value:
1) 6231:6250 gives 18.2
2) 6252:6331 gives 16.9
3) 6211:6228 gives 18.1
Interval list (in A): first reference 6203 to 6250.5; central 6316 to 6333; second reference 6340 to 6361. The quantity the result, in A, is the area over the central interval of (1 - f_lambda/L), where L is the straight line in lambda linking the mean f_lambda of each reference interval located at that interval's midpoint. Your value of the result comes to 0.03 A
